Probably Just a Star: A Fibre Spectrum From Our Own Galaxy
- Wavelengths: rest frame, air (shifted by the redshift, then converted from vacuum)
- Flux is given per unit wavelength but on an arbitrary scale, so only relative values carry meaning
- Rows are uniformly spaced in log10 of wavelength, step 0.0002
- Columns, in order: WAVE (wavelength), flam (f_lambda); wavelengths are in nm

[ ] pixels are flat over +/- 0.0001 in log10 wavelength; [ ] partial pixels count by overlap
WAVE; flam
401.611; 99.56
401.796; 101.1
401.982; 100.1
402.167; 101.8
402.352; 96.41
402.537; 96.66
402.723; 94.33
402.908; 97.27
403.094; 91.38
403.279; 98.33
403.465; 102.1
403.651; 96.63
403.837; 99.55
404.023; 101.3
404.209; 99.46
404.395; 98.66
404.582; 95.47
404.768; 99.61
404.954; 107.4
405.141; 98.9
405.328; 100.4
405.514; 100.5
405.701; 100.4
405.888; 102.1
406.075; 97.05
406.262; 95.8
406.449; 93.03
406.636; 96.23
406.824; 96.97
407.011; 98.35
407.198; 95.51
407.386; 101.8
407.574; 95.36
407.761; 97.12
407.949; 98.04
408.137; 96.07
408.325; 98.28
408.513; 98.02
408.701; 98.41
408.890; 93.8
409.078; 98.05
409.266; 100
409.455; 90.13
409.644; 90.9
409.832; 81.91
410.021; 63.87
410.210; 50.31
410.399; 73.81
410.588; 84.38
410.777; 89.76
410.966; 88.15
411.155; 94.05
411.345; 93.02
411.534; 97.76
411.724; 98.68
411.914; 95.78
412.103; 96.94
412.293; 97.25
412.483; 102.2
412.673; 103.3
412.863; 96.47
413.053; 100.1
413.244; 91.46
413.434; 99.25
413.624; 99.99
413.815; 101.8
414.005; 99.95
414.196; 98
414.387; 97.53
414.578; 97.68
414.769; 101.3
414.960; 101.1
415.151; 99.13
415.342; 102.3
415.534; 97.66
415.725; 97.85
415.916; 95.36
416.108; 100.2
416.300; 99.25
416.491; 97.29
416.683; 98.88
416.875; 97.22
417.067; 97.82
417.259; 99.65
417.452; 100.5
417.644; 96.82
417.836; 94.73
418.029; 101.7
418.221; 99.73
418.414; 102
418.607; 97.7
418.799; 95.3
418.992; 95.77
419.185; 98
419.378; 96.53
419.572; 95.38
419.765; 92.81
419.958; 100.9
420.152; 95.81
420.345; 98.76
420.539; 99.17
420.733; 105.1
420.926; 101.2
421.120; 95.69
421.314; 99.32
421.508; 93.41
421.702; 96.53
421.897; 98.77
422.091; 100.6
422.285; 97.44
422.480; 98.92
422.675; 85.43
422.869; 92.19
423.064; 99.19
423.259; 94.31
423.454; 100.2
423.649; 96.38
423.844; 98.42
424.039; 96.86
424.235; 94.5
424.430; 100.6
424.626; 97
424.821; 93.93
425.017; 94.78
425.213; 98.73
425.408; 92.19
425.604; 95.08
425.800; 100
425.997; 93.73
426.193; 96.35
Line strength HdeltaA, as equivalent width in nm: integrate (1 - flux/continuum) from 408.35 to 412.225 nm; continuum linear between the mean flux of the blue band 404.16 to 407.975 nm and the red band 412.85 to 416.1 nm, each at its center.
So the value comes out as 0.37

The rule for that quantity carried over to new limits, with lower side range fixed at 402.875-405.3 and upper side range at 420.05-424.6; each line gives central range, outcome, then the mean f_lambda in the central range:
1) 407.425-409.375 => 0.02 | 97.4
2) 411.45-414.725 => -0.01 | 98.5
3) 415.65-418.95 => -0.02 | 98.3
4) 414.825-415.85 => -0.02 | 99.6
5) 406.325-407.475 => 0.02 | 96.9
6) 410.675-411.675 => 0.06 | 92.8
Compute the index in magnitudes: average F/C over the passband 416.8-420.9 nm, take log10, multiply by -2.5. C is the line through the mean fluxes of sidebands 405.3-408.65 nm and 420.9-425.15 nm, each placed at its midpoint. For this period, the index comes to -0.02 mag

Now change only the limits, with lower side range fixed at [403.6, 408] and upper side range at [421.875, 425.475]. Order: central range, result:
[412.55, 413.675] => -0.009 mag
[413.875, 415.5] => -0.023 mag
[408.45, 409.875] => 0.044 mag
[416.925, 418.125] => -0.015 mag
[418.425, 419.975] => 0.003 mag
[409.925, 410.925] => 0.316 mag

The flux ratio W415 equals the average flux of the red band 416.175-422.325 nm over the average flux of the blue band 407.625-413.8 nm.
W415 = 1.1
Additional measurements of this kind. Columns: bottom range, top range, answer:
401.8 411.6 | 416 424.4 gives 1.03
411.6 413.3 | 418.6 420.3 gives 0.98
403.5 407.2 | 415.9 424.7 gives 0.99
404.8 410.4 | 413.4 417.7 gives 1.05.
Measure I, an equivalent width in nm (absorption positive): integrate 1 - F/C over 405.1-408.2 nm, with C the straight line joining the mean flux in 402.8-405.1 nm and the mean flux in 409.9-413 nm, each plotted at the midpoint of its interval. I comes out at -0.08 nm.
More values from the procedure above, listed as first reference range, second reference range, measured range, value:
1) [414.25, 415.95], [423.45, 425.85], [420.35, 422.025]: -0.02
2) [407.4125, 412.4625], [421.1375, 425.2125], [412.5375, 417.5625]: -0.31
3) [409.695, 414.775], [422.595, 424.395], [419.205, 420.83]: -0.06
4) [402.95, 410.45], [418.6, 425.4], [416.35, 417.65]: -0.03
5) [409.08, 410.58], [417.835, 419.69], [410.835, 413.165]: -0.34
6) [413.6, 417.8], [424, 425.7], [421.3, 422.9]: 0.02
